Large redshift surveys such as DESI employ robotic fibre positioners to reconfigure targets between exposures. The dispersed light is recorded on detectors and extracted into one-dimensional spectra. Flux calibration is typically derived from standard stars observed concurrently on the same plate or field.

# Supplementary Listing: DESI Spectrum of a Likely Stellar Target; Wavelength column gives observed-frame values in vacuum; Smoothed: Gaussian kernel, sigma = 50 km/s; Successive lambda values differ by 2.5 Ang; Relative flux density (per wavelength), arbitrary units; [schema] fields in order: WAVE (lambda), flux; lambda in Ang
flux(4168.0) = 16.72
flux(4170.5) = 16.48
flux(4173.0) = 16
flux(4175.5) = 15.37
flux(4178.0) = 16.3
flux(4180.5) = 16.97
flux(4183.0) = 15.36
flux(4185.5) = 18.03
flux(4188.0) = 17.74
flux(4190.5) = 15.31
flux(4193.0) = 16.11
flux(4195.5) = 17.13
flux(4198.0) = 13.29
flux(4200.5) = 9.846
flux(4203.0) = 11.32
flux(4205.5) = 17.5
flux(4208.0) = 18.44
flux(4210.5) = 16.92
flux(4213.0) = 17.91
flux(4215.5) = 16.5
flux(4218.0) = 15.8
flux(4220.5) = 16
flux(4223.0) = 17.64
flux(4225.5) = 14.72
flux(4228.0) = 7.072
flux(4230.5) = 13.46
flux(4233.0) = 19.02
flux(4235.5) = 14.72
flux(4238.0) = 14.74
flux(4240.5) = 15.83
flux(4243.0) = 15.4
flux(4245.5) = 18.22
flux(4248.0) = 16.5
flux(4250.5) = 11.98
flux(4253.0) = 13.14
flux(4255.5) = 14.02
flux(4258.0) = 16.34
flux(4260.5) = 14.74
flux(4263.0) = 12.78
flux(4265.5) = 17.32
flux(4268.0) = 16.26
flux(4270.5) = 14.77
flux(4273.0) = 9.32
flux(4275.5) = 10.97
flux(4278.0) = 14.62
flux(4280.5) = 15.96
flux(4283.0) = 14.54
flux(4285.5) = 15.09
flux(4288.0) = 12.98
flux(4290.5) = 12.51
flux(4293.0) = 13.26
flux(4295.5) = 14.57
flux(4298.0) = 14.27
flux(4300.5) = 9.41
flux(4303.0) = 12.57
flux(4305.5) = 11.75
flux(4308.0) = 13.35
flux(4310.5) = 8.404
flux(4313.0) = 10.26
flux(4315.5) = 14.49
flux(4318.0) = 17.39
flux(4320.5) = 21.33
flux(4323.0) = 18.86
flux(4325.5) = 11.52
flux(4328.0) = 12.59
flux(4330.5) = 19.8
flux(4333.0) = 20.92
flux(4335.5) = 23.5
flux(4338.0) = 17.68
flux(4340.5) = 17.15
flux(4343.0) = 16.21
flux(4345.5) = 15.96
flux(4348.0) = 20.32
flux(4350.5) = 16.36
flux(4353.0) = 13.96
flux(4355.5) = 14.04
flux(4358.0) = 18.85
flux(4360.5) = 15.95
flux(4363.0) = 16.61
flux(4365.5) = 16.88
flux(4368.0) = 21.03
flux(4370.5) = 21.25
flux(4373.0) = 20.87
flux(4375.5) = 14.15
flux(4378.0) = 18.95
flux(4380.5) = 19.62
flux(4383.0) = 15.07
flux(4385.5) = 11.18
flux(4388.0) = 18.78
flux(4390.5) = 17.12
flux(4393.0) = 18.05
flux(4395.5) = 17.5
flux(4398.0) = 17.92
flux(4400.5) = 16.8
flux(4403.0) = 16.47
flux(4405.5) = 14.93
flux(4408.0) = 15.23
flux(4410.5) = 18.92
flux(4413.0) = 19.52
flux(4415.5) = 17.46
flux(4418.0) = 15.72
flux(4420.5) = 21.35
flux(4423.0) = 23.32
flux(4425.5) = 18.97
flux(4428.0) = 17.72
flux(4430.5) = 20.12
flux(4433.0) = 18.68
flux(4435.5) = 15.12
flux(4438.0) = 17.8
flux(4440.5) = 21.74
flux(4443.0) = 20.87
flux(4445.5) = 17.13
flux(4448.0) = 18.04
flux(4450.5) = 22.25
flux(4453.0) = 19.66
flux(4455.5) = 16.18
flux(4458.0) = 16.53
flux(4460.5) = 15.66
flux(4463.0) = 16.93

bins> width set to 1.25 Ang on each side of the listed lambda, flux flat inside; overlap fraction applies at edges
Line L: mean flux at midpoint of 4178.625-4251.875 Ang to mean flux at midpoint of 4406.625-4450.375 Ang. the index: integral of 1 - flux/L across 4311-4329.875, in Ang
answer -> 2.2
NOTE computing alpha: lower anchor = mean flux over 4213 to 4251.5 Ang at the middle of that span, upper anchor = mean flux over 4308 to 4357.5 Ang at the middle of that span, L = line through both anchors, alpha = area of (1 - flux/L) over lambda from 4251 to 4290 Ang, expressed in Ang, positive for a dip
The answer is 3.9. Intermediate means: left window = 15.3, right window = 16.3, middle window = 14.1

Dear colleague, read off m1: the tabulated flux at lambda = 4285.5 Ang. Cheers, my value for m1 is 15.09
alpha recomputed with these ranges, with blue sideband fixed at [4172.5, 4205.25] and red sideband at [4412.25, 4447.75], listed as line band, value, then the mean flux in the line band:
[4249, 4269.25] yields 2.22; 14.6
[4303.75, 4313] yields 3.24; 11.1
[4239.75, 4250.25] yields 0.06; 16.1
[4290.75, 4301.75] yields 2.66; 12.8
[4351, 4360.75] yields 1.15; 15.7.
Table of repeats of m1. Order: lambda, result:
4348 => 20.32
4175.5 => 15.37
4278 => 14.62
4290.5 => 12.51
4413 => 19.52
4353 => 13.96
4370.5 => 21.25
